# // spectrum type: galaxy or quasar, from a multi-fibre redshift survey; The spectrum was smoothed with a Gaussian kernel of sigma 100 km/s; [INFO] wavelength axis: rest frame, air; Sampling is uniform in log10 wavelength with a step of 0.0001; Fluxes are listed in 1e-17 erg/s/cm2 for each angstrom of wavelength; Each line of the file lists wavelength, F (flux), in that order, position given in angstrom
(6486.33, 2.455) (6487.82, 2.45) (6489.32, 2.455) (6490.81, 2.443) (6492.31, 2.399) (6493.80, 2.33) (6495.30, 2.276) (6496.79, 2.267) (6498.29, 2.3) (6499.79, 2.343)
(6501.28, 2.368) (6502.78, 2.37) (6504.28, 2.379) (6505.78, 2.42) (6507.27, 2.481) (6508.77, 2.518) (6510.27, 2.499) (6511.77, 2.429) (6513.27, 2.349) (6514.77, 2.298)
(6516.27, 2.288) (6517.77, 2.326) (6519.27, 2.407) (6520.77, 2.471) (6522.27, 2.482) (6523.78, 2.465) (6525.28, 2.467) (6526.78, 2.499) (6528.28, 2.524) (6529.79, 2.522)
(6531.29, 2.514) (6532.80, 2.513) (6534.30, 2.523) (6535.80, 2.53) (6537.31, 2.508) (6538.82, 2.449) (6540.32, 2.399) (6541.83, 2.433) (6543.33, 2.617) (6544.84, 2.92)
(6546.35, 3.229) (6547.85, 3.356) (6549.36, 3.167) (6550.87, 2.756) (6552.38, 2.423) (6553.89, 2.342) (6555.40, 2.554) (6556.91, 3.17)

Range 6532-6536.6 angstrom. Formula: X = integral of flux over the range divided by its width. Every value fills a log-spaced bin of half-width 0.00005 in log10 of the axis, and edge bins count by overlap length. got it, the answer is 2.52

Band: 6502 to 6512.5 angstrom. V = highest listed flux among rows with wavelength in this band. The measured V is 2.518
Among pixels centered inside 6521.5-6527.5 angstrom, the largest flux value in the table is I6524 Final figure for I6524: 2.499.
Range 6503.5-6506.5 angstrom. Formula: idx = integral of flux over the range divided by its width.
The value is 2.4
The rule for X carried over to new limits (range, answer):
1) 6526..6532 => 2.52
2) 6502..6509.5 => 2.43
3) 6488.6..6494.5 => 2.41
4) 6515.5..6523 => 2.4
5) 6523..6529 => 2.49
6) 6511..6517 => 2.34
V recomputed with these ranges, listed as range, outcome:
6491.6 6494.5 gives 2.399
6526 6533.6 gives 2.524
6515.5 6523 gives 2.482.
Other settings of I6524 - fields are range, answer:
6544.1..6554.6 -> 3.356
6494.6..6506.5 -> 2.42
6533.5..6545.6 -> 2.92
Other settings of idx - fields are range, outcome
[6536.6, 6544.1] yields 2.48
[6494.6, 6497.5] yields 2.28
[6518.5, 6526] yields 2.46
